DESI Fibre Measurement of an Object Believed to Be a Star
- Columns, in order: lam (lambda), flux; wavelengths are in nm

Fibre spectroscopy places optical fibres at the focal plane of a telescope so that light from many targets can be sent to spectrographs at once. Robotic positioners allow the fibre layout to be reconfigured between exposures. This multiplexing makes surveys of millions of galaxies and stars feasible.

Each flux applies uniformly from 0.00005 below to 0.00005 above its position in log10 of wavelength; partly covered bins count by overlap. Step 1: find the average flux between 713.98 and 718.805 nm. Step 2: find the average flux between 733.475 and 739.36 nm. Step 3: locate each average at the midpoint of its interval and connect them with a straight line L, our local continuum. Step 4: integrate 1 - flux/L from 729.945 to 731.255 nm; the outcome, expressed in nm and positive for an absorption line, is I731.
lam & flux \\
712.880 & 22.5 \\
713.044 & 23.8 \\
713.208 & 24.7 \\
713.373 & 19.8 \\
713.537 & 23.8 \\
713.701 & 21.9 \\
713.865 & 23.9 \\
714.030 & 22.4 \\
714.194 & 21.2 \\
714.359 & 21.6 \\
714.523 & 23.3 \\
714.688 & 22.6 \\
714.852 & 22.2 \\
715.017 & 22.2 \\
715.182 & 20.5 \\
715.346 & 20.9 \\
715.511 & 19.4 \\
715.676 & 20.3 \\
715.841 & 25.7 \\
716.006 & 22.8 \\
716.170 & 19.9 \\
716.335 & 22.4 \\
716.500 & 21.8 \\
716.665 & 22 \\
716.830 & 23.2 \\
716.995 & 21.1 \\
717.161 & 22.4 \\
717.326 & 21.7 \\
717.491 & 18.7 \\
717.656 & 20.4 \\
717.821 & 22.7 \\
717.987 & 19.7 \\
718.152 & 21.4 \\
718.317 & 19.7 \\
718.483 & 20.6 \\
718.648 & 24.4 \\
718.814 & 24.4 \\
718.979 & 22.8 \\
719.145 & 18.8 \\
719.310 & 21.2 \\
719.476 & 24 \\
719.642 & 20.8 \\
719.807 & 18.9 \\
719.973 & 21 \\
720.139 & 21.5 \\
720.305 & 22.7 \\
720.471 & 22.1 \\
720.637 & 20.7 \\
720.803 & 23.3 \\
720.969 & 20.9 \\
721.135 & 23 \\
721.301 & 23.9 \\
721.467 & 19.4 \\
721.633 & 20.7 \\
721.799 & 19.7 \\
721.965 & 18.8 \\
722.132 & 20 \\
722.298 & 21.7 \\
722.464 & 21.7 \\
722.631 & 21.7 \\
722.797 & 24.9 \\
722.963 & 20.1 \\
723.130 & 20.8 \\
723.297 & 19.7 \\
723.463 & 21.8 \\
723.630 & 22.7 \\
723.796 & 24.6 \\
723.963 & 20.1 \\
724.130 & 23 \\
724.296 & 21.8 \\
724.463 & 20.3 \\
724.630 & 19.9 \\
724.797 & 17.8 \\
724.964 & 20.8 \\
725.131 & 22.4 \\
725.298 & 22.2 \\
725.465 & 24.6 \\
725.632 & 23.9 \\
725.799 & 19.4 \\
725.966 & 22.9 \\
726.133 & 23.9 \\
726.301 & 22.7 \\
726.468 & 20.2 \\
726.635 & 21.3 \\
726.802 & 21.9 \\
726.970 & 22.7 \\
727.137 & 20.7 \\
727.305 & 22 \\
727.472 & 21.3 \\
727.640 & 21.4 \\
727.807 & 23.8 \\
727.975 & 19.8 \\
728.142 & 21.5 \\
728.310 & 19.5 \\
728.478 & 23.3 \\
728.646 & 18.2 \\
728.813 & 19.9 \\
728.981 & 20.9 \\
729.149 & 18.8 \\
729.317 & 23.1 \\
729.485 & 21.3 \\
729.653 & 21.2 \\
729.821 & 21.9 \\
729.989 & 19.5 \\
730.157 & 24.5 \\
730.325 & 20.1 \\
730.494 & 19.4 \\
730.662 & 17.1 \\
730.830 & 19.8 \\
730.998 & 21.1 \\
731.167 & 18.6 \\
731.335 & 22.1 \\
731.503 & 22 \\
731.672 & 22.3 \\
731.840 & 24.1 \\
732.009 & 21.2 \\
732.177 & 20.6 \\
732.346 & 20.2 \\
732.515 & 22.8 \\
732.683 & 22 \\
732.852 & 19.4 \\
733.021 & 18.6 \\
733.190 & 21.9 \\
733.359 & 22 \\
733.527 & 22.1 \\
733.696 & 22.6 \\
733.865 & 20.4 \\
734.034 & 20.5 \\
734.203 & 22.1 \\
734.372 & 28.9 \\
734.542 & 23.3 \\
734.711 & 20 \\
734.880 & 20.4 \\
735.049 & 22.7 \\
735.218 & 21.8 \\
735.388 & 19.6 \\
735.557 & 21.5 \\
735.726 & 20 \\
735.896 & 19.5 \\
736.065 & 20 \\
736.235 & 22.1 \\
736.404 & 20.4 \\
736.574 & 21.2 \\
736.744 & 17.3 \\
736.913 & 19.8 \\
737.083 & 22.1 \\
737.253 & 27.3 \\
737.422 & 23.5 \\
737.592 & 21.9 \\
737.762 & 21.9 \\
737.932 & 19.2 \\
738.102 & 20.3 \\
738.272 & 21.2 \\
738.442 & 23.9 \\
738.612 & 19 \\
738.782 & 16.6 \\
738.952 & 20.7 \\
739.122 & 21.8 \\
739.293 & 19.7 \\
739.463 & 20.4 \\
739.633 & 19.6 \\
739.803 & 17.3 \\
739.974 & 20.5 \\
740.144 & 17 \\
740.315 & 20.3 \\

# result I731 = 0.08 nm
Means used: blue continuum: 21.7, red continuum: 21.3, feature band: 20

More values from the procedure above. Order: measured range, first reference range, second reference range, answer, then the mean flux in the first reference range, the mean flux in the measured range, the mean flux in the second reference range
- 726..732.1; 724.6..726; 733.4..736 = 0.11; 21.6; 21.2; 21.7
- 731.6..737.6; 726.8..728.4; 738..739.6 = -0.23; 21.4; 21.6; 20.4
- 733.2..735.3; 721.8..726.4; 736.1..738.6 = -0.07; 21.6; 22.2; 21.5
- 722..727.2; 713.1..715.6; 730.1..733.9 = -0.05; 22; 21.7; 21.1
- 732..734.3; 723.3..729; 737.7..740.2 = -0.06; 21.5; 21.2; 20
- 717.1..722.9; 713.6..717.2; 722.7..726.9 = 0.12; 22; 21.4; 21.8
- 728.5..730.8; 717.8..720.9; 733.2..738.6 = 0.11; 21.6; 20.5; 21.6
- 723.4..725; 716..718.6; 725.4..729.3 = 0.01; 21.3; 21.3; 21.5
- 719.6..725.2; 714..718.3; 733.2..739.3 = 0.06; 21.6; 21.3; 21.3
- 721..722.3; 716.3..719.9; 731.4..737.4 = 0.04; 21.5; 20.9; 21.5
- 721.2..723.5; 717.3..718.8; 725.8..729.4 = 0.02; 21.2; 21.1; 21.4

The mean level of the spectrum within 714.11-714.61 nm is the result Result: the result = 22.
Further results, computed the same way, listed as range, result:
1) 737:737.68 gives 23.7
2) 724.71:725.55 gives 21.6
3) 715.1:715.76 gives 20.3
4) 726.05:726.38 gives 23.3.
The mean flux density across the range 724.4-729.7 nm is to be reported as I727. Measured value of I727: 21.4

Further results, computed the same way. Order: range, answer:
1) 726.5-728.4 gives 21.4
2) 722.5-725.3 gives 21.4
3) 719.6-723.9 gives 21.4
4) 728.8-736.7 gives 21.2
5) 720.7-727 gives 21.6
